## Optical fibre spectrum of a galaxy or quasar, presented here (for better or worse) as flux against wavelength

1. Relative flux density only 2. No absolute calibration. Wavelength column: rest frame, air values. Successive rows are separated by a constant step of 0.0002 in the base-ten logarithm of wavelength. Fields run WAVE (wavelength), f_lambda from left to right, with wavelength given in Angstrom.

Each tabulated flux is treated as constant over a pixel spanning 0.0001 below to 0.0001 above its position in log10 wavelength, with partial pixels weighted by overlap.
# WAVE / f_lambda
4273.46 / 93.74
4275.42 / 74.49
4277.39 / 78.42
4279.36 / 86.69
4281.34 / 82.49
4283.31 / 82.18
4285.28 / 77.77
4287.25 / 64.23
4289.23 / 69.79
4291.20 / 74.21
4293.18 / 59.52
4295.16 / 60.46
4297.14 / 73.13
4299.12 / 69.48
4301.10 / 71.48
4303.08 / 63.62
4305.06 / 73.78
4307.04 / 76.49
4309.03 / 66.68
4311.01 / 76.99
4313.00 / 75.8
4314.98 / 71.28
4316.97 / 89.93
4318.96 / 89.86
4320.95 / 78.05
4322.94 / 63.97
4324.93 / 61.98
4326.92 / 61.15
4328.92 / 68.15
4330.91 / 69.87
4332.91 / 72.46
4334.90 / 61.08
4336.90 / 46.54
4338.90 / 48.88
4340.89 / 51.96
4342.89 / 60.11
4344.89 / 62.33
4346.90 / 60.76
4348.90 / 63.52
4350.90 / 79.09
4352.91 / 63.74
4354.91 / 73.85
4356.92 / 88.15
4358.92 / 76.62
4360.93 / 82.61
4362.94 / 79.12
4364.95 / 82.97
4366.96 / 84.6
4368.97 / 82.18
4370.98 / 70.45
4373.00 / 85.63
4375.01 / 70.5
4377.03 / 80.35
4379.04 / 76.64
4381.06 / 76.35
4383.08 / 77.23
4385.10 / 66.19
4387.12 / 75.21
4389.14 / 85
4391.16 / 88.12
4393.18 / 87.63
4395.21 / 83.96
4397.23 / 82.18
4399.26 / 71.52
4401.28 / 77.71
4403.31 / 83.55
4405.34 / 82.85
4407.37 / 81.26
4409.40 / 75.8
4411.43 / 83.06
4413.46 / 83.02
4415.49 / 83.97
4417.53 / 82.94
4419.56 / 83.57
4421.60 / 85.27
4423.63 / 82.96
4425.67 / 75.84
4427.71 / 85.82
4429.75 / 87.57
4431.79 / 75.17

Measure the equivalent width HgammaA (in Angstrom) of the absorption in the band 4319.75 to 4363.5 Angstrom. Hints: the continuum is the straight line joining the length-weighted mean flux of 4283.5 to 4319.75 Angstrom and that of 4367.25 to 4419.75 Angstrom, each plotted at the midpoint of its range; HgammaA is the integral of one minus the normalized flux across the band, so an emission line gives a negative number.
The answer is 5.1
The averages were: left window 72.6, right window 79.9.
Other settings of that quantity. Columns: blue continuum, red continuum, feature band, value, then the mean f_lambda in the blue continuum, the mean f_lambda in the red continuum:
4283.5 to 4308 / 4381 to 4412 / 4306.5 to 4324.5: -1.1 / 69.9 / 79.9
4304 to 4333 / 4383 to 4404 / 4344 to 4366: 0.7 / 73.1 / 79.9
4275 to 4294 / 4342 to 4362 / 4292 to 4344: 3.8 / 75.1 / 71.2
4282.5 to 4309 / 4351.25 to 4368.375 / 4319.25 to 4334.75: 1.2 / 70.3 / 79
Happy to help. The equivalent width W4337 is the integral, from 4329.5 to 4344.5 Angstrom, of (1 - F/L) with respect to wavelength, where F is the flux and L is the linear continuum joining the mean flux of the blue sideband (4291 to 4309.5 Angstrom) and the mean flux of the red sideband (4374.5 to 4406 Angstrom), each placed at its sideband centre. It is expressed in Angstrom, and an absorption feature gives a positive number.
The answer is 2.8 Angstrom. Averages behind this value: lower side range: 68.7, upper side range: 79.2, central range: 59.1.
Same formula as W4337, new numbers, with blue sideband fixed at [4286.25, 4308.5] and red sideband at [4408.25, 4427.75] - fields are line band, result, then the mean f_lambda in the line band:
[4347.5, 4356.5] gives 0.48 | 70.8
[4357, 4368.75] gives -0.90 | 81.8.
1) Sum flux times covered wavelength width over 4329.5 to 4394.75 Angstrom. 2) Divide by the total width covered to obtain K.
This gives 72.9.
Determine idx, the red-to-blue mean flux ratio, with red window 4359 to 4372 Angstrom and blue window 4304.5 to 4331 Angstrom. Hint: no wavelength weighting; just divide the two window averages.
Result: 1.1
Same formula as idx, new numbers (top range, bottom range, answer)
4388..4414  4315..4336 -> 1.15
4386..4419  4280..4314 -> 1.14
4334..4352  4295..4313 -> 0.84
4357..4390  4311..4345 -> 1.17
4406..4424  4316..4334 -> 1.13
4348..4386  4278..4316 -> 1.06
